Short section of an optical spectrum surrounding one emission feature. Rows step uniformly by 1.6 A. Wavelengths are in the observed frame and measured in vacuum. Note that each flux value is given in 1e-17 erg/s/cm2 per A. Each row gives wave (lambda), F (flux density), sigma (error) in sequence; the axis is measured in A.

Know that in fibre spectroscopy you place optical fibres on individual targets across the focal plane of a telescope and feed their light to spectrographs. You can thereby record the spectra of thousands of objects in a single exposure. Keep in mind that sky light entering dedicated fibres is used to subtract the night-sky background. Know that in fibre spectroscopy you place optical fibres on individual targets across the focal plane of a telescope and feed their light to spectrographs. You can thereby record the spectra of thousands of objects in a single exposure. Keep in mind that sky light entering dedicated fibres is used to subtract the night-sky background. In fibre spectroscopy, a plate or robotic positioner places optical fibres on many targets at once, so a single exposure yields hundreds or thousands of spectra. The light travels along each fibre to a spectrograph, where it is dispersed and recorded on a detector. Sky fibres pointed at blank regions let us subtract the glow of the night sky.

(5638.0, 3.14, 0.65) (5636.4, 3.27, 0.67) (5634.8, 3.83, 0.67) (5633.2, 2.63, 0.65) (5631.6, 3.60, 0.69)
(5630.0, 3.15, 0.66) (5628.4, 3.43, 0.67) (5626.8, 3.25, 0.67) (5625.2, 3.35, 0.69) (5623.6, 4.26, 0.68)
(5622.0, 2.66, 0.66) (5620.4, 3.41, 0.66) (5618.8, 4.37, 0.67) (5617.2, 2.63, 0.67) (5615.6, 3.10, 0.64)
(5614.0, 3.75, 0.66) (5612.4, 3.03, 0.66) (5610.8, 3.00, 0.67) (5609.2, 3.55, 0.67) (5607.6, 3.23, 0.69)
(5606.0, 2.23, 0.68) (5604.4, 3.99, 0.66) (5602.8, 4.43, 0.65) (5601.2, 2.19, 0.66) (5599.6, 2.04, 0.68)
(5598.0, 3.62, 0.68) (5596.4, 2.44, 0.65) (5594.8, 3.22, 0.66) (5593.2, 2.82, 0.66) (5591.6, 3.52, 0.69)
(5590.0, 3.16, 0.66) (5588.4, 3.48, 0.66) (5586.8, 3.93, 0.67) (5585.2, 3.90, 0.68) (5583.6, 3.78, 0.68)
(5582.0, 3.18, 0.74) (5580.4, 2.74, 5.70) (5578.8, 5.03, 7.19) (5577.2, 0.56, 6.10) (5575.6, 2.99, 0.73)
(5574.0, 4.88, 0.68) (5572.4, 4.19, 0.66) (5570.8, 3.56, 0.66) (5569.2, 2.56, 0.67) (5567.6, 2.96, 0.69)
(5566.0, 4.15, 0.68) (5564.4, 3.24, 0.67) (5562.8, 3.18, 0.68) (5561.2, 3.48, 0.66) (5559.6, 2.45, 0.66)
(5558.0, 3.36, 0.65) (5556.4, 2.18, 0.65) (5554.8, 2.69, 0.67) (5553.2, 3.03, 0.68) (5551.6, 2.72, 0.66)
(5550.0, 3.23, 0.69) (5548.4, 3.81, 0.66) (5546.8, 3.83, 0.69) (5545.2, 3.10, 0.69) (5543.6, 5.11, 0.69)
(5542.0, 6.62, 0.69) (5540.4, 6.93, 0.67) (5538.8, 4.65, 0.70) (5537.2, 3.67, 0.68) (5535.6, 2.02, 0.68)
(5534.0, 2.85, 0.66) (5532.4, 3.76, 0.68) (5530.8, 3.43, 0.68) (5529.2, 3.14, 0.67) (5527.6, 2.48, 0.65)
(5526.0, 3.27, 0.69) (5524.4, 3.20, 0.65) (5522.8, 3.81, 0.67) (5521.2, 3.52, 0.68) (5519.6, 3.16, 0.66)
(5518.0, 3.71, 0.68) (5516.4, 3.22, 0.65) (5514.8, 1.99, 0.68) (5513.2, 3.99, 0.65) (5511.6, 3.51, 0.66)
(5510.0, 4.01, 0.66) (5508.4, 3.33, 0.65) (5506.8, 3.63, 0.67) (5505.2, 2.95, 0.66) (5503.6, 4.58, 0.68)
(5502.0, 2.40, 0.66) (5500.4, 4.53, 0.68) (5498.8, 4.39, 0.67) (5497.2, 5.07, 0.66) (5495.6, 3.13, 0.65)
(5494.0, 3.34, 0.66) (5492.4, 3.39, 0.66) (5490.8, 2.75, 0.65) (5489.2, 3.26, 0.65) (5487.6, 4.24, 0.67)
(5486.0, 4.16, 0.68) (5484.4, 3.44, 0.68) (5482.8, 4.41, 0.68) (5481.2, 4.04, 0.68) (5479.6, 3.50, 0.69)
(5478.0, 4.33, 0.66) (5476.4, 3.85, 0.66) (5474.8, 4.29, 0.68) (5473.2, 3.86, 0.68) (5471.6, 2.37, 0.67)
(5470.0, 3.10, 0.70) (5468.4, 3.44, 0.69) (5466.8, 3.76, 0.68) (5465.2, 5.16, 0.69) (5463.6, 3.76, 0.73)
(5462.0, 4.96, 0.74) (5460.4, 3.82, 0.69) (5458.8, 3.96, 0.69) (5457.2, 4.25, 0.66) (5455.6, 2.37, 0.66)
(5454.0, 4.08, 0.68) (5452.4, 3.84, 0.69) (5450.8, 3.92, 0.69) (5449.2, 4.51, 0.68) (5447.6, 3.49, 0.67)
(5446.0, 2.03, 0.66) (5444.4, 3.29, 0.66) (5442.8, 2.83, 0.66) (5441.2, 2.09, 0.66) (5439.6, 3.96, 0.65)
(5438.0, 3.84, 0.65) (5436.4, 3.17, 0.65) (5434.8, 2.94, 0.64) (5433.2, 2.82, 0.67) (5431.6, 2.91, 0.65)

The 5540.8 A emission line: Hbeta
